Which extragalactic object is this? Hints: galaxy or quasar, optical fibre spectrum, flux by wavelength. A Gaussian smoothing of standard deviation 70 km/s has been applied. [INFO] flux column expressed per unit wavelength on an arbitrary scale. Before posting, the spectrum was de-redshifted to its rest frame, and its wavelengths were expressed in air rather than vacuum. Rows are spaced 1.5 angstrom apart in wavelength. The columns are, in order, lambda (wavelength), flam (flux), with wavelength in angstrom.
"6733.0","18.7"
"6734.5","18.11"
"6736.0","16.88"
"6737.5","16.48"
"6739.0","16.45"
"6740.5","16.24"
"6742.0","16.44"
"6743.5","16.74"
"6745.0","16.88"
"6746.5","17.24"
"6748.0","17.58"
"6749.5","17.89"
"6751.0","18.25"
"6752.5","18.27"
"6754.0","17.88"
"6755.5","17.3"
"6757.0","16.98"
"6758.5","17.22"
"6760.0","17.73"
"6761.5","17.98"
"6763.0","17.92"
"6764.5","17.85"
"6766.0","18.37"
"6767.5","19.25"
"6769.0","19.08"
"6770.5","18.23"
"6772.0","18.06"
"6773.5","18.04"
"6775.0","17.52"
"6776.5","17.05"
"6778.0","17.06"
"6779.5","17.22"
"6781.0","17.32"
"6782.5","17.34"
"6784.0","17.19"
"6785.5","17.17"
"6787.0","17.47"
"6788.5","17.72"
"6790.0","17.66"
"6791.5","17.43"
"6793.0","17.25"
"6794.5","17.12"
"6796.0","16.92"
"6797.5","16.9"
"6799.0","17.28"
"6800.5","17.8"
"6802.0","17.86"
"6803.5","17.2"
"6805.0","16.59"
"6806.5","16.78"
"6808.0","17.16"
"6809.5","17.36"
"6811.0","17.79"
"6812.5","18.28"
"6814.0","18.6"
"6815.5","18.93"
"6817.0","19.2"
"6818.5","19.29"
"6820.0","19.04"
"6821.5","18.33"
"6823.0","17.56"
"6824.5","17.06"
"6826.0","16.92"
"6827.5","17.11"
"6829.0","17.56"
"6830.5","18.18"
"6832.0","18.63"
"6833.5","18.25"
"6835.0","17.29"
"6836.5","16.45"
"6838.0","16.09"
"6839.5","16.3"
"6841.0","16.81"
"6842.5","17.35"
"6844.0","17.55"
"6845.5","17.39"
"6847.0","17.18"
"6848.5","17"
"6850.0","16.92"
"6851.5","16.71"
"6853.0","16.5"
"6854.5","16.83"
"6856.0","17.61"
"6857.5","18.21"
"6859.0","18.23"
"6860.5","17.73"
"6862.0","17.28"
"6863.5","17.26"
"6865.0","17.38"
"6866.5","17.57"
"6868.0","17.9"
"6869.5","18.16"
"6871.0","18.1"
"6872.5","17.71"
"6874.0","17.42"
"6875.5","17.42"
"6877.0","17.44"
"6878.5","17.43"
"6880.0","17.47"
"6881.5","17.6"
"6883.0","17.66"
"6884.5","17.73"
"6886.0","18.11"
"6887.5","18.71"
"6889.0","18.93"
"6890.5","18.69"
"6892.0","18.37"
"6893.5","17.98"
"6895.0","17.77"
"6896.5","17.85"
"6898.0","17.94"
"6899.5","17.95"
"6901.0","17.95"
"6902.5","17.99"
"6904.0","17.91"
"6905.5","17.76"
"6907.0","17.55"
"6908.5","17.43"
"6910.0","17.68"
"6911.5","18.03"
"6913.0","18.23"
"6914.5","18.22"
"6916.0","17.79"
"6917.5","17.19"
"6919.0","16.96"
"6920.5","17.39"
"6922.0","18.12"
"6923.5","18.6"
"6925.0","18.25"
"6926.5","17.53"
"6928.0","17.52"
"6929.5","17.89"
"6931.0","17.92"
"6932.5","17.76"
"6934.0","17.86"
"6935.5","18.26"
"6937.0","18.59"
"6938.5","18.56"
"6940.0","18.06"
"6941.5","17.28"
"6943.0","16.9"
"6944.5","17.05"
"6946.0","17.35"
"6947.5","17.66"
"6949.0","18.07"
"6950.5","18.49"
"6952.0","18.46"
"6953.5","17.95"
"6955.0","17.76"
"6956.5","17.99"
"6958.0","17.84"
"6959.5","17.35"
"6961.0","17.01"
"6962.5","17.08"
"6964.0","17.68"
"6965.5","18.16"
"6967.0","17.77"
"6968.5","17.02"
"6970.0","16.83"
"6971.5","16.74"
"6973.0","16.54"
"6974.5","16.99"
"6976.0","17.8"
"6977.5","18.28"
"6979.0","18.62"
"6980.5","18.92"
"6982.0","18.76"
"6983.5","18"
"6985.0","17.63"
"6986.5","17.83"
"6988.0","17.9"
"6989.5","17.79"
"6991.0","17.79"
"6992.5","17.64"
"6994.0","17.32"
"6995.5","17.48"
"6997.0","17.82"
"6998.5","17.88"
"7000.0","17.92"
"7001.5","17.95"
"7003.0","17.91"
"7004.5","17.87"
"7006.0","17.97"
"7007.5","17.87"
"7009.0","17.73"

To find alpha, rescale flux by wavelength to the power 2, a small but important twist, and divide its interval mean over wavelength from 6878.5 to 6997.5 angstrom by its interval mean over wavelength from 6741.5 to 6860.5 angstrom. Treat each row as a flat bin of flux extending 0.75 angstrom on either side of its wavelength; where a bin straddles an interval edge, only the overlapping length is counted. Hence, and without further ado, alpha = 1.1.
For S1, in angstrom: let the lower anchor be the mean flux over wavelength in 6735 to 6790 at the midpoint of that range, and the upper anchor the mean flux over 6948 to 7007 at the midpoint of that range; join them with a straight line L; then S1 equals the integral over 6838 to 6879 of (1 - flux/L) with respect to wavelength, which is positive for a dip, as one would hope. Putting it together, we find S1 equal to 0.6 angstrom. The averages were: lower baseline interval 17.5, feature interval 17.4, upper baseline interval 17.8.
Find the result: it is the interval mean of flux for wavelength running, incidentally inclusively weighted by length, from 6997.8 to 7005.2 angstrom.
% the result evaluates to 17.9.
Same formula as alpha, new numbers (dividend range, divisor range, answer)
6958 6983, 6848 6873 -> 1.04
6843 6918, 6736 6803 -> 1.05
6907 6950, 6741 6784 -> 1.06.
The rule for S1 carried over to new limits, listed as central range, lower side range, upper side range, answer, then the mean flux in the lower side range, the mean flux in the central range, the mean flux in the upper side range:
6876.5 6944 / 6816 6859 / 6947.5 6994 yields -1.0 angstrom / 17.5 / 17.9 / 17.7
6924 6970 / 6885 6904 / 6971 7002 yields 0.5 angstrom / 18.2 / 17.8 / 17.8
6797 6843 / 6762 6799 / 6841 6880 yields -0.2 angstrom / 17.6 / 17.6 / 17.4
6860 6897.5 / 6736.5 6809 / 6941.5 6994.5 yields -0.5 angstrom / 17.4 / 17.8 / 17.7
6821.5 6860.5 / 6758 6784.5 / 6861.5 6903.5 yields 1.2 angstrom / 17.8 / 17.3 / 17.9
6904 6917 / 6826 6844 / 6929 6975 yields -0.2 angstrom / 17.3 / 17.8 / 17.6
